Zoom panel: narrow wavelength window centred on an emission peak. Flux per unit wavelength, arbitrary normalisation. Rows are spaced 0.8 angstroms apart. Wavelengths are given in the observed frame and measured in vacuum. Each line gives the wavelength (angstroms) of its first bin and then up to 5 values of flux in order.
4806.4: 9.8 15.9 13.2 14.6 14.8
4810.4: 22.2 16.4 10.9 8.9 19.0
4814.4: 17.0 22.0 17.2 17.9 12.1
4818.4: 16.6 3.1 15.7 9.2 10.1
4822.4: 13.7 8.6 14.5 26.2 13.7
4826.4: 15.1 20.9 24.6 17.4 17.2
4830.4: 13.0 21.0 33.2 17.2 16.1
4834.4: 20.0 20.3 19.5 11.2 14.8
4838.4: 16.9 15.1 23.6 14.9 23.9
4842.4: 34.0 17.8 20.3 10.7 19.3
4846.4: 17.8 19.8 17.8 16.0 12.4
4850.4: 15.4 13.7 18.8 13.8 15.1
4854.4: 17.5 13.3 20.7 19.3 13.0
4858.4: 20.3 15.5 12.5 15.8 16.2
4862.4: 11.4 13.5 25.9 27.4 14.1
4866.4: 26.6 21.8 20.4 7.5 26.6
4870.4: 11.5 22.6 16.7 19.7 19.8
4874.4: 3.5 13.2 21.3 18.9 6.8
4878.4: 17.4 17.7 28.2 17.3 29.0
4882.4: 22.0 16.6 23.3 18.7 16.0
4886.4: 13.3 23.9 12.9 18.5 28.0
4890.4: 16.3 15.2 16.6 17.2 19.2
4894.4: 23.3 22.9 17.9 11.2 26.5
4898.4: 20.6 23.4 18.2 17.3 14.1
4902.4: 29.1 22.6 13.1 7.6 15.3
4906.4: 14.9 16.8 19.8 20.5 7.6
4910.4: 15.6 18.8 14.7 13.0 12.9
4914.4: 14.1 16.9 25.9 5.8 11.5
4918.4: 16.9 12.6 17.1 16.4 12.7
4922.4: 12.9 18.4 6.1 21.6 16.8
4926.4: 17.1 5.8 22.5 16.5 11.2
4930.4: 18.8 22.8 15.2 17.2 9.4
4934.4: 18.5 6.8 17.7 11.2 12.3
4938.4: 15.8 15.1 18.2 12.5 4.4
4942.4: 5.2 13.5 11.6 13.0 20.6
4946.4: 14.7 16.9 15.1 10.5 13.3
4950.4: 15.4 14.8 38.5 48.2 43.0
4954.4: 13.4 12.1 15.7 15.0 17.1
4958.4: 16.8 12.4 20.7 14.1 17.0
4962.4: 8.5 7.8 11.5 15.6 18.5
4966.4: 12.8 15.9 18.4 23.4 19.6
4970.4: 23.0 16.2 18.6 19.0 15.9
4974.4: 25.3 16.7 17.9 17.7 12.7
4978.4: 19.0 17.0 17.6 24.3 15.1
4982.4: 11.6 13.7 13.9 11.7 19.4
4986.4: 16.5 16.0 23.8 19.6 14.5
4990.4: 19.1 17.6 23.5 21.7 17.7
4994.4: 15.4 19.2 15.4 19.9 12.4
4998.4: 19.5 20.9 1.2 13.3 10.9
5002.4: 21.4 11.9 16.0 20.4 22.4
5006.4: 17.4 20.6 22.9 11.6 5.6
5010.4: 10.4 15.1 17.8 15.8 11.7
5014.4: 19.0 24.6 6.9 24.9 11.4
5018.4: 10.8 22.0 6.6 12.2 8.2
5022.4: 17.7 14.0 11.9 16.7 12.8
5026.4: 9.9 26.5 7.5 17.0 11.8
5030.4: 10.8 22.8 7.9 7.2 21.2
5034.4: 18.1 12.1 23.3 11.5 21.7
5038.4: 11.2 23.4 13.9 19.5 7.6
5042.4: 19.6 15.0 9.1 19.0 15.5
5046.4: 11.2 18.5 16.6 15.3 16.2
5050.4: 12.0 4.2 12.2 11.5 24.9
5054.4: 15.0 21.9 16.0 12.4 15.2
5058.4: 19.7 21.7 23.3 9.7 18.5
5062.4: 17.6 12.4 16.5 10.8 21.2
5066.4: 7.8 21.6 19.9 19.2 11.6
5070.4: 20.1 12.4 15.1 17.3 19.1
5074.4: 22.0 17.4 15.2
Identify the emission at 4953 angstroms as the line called H-gamma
